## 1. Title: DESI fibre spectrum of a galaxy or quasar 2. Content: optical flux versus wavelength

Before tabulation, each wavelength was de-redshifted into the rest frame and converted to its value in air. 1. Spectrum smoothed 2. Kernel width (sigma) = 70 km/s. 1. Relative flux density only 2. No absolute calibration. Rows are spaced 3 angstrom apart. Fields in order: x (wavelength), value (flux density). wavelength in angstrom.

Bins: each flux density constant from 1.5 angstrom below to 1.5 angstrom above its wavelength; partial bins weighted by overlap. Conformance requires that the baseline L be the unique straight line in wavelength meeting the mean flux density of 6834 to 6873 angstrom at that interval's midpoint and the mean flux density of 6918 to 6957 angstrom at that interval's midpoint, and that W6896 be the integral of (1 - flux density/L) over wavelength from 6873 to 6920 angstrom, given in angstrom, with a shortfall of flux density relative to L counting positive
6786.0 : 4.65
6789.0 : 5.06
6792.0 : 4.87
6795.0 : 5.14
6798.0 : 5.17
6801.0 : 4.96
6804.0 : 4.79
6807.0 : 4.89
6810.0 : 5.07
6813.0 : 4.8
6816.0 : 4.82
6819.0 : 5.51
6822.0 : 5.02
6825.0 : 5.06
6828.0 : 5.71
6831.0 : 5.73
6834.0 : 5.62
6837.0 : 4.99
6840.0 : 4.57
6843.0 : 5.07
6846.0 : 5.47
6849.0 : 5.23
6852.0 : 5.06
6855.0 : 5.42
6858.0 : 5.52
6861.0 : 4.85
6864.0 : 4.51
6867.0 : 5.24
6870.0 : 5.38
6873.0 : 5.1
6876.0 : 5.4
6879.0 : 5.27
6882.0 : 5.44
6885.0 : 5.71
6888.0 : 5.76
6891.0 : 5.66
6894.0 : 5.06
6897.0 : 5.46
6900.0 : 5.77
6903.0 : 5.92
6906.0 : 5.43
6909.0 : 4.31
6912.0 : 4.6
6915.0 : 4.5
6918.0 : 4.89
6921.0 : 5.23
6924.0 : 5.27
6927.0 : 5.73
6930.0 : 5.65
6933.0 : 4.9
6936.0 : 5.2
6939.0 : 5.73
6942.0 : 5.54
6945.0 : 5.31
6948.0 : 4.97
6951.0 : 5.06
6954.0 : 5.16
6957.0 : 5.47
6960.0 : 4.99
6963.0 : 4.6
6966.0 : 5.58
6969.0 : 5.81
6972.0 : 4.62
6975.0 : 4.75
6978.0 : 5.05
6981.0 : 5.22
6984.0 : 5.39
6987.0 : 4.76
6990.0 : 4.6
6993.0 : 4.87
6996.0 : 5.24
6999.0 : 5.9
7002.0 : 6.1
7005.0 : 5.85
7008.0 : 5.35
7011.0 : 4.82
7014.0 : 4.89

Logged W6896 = -0.5 angstrom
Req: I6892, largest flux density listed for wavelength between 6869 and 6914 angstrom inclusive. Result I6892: 5.92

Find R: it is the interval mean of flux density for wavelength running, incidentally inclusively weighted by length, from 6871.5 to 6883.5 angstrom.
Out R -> 5.3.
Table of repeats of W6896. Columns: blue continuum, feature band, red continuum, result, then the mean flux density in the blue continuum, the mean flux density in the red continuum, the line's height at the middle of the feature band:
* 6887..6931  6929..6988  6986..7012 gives 1.1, 5.27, 5.3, 5.29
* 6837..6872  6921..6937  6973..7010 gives -0.5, 5.11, 5.24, 5.18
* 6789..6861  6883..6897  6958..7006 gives -1.0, 5.14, 5.2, 5.17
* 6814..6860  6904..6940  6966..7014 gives 0.8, 5.24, 5.22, 5.23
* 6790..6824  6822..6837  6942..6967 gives -1.2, 5.01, 5.16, 5.03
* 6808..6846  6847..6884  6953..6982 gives -0.4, 5.17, 5.12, 5.16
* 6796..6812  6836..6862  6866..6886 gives 0.4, 4.98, 5.36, 5.21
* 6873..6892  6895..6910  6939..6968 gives 0.1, 5.5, 5.23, 5.42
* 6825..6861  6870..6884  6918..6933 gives 0.0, 5.28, 5.36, 5.31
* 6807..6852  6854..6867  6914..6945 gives 0.3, 5.18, 5.28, 5.21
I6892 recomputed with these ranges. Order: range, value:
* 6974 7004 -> 6.1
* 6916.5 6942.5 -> 5.73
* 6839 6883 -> 5.52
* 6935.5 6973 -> 5.81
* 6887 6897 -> 5.76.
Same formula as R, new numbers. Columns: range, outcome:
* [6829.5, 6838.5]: 5.45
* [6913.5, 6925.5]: 4.97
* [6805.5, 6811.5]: 4.98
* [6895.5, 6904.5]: 5.72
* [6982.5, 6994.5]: 4.9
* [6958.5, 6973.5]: 5.12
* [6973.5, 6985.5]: 5.1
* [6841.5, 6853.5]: 5.21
